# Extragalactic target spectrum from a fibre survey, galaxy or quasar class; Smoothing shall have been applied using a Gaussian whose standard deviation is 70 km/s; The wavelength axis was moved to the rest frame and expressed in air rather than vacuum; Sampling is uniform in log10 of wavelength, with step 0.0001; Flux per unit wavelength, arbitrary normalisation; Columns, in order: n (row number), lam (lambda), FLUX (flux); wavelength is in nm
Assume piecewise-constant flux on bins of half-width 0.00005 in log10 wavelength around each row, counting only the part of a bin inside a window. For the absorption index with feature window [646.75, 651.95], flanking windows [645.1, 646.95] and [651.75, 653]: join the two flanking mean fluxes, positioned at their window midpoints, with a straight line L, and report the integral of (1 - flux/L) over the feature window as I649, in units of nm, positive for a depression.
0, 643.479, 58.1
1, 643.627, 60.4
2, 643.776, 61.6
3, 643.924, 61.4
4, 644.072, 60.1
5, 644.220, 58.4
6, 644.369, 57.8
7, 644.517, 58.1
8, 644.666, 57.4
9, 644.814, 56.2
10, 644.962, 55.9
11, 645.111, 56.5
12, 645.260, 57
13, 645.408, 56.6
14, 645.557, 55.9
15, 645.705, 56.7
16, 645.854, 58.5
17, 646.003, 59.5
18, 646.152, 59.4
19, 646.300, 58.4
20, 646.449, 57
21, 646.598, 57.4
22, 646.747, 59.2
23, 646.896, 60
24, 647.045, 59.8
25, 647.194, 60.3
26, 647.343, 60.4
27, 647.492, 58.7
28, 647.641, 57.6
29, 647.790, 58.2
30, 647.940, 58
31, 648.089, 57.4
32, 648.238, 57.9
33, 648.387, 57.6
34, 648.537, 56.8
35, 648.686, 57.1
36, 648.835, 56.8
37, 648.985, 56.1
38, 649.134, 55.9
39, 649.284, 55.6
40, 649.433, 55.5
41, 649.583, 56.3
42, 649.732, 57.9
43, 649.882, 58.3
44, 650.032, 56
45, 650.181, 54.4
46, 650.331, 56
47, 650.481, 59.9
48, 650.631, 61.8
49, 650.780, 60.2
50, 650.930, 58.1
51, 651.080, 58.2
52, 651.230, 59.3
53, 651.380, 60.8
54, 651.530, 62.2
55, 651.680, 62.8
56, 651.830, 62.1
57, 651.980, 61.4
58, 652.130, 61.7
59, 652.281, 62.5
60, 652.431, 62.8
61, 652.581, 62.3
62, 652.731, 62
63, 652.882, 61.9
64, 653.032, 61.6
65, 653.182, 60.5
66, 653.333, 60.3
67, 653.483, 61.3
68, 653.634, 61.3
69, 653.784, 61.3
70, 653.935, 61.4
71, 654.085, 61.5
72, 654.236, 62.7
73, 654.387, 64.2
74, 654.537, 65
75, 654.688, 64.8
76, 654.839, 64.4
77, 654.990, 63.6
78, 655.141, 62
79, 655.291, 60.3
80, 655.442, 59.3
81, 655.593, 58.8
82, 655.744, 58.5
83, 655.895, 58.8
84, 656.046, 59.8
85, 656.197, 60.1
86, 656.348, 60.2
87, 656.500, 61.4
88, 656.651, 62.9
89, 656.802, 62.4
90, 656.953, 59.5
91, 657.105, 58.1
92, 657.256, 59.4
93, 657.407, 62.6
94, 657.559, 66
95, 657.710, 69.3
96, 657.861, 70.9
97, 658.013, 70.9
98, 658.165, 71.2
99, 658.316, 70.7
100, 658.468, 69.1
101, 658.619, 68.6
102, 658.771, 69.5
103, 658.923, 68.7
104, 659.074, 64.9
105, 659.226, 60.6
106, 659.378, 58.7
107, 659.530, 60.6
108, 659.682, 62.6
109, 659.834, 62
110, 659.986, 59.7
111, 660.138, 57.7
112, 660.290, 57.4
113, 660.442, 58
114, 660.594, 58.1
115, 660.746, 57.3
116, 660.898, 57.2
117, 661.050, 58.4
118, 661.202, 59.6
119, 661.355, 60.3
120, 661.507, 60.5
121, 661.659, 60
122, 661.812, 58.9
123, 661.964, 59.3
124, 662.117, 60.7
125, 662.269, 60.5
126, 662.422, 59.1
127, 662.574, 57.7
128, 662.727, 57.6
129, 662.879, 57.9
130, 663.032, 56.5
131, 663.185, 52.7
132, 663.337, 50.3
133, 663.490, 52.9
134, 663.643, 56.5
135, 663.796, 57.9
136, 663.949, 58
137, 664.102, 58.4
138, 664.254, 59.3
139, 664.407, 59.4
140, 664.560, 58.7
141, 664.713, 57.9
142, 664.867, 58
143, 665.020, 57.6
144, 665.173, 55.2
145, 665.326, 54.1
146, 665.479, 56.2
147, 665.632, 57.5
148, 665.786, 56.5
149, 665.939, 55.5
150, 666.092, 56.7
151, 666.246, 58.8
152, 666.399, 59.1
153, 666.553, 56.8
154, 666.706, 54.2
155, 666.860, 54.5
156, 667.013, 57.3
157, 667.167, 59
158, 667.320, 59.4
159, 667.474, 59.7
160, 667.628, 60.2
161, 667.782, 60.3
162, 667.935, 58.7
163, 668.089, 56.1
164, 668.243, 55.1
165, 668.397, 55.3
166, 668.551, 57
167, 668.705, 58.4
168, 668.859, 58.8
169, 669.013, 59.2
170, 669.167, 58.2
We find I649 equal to 0.14 nm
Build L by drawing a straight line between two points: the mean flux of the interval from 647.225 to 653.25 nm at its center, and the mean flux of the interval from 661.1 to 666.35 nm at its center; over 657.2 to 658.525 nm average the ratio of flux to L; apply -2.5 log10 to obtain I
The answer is -0.17 mag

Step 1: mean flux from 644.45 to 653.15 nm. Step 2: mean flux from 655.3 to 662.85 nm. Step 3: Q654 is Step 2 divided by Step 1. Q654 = 1.05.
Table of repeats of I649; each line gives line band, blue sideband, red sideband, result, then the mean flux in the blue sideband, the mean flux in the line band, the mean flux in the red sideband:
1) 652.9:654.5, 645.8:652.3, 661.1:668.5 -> -0.09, 58.6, 61.7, 57.5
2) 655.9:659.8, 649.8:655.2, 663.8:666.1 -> -0.31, 61.1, 64.2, 57.3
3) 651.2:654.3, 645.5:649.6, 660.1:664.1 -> -0.21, 57.8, 61.6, 57.7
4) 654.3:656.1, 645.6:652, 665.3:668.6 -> -0.11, 58.4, 61.7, 57.2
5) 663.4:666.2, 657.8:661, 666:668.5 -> 0.11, 63.5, 57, 57.6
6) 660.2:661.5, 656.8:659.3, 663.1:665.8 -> 0.07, 66.1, 58.4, 56.5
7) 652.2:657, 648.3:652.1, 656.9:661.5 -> -0.08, 58.3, 61.6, 62.9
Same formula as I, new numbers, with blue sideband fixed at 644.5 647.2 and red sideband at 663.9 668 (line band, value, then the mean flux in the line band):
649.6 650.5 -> 0.02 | 56.9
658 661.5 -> -0.09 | 62.5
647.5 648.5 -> 0.00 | 57.8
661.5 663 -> -0.03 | 59.1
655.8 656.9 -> -0.05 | 60.7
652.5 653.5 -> -0.07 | 61.5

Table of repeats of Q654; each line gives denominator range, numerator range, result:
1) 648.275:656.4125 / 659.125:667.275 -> 0.96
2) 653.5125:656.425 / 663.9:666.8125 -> 0.93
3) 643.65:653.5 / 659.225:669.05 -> 0.98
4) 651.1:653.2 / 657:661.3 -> 1.02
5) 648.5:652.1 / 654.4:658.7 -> 1.09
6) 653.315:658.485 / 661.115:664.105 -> 0.92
